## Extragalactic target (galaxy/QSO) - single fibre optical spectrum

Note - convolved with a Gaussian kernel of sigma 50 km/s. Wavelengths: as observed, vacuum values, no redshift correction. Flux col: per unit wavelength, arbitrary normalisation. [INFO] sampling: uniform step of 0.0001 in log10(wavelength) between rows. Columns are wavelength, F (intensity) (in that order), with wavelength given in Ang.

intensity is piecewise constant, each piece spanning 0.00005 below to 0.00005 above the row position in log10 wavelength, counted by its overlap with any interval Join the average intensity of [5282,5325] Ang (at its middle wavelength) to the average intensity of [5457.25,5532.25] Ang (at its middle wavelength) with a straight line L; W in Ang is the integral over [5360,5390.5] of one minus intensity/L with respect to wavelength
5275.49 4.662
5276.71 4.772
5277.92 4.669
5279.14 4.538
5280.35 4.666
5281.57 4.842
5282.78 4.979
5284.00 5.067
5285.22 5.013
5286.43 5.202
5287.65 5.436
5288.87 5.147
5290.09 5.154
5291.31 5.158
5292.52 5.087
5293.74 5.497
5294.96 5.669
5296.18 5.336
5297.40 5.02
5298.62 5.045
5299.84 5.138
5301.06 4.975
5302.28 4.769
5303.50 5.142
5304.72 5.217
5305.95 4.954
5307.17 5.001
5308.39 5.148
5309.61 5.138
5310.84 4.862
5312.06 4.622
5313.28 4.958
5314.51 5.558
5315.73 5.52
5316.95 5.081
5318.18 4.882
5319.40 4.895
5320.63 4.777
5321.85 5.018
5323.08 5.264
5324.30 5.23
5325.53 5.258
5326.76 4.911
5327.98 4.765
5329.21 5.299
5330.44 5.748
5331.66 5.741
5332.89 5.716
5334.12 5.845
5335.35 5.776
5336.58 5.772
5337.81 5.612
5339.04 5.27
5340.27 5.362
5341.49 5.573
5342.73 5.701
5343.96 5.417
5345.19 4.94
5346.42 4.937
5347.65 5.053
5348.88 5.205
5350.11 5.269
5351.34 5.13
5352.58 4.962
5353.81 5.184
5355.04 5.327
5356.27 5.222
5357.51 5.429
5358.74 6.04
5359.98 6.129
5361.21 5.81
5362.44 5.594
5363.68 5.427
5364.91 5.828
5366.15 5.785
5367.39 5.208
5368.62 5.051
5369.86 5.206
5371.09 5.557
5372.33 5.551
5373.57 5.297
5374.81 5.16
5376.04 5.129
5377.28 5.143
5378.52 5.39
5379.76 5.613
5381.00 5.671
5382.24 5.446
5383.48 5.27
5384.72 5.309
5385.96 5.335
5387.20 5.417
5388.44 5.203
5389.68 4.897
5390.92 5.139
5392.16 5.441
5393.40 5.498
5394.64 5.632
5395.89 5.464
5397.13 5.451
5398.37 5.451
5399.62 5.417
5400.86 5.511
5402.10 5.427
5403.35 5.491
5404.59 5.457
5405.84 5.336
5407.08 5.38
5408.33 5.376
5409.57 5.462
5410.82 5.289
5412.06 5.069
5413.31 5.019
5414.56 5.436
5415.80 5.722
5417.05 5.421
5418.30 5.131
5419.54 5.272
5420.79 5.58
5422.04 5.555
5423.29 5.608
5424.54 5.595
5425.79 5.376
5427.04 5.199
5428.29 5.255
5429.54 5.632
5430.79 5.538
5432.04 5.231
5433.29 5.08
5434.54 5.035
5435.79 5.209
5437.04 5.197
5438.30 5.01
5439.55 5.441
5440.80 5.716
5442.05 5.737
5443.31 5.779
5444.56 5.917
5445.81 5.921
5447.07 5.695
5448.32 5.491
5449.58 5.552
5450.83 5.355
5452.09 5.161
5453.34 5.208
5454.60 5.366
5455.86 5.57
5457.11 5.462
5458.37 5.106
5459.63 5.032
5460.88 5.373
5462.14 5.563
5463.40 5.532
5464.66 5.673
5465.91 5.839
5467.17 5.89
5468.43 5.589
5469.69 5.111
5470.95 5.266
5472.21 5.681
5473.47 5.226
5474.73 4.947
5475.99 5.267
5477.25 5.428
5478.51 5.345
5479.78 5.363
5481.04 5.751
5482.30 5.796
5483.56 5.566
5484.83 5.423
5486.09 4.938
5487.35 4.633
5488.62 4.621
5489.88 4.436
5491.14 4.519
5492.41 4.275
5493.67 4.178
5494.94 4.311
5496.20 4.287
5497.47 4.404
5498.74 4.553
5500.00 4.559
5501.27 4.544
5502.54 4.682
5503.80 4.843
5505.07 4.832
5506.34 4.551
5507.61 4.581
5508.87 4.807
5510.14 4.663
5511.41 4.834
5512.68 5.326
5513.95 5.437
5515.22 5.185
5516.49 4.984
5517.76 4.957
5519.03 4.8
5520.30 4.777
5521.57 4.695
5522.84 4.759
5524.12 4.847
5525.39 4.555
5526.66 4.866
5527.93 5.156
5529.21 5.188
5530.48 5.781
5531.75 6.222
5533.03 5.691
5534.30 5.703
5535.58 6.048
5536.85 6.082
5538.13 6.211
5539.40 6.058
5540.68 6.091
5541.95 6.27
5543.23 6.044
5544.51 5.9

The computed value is -1.9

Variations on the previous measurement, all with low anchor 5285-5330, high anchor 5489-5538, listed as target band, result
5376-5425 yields -3.5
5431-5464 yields -2.8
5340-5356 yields -0.5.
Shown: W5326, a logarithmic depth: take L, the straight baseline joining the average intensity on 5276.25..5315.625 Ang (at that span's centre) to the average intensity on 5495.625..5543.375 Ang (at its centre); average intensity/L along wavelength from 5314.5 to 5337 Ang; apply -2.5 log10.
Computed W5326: -0.05 mag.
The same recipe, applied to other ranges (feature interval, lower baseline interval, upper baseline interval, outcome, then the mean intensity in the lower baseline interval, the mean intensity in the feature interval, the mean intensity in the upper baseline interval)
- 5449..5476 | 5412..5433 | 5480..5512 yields -0.07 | 5.39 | 5.4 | 4.75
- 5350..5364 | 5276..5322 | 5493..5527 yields -0.10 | 5.05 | 5.47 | 4.73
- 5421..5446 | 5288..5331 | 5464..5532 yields -0.08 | 5.12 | 5.45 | 5.01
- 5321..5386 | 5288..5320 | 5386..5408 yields -0.03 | 5.12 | 5.39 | 5.39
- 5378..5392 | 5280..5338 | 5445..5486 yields -0.01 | 5.18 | 5.34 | 5.45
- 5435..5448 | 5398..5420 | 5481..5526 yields -0.08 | 5.37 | 5.55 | 4.79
